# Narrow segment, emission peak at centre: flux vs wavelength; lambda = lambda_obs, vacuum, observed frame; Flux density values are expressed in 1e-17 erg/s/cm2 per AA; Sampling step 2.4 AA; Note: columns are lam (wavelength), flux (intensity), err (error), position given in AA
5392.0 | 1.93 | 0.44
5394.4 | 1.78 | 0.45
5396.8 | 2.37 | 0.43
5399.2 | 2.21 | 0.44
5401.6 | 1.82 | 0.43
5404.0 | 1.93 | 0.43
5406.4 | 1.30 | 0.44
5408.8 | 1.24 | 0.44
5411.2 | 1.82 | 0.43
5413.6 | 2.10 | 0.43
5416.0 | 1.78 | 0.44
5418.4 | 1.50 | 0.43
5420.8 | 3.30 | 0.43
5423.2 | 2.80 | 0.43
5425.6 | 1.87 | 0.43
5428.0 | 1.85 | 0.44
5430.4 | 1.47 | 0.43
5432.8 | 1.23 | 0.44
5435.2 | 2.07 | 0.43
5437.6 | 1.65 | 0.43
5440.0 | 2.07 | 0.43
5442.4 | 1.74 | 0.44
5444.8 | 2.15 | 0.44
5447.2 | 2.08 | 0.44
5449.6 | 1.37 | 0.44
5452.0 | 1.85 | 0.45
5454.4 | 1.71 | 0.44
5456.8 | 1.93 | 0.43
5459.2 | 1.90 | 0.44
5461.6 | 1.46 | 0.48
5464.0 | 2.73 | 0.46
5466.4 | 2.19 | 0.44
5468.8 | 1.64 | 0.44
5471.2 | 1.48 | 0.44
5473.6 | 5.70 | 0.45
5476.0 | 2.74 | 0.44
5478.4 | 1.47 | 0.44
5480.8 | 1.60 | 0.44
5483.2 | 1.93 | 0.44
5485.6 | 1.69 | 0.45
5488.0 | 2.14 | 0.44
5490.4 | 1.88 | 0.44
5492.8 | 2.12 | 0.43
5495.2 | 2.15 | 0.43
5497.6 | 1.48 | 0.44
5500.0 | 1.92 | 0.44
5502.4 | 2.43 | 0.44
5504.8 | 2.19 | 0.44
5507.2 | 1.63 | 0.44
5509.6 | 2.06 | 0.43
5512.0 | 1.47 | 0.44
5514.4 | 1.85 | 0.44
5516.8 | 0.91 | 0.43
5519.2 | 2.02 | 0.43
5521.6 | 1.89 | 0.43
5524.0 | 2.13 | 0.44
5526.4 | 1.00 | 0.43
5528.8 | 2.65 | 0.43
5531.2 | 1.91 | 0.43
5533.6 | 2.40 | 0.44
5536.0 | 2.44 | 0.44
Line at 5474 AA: [O III]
